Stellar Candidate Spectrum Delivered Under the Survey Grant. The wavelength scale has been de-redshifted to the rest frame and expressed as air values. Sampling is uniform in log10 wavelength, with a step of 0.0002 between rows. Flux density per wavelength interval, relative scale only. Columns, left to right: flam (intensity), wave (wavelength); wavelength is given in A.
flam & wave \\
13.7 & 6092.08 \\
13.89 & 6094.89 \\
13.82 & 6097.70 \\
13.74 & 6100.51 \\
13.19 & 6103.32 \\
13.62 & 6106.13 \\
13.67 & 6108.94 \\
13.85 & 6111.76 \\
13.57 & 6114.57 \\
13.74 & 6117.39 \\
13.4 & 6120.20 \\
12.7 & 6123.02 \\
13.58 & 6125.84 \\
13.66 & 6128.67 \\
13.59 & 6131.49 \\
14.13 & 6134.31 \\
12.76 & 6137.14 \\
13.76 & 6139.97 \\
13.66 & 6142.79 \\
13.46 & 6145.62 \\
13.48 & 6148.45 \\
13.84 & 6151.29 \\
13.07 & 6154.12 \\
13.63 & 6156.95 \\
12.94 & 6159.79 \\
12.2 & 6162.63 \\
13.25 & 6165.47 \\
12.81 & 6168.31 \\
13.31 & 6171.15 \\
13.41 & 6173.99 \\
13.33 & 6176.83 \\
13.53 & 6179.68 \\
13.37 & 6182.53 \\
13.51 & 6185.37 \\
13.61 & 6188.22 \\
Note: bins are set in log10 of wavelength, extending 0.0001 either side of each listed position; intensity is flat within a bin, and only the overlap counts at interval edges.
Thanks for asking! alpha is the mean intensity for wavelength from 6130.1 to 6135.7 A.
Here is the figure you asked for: 13.9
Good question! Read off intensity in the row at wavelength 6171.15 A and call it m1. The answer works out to 13.31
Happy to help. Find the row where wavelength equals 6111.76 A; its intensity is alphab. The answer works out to 13.85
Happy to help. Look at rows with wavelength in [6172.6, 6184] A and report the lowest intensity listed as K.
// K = 13.33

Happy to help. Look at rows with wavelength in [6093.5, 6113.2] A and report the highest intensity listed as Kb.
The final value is 13.89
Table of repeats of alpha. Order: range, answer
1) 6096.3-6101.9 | 13.8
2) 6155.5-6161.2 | 13.3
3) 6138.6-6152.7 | 13.6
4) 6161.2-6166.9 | 12.7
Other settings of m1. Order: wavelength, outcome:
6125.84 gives 13.58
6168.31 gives 12.81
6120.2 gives 13.4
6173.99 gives 13.41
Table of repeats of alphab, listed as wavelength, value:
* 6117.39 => 13.74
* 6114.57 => 13.57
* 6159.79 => 12.94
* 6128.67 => 13.66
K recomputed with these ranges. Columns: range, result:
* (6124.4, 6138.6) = 12.76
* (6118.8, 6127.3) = 12.7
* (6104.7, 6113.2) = 13.62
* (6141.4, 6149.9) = 13.46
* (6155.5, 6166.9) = 12.2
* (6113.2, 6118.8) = 13.57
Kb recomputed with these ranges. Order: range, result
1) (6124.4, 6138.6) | 14.13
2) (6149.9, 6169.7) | 13.84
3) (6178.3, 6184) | 13.53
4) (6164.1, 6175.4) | 13.41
